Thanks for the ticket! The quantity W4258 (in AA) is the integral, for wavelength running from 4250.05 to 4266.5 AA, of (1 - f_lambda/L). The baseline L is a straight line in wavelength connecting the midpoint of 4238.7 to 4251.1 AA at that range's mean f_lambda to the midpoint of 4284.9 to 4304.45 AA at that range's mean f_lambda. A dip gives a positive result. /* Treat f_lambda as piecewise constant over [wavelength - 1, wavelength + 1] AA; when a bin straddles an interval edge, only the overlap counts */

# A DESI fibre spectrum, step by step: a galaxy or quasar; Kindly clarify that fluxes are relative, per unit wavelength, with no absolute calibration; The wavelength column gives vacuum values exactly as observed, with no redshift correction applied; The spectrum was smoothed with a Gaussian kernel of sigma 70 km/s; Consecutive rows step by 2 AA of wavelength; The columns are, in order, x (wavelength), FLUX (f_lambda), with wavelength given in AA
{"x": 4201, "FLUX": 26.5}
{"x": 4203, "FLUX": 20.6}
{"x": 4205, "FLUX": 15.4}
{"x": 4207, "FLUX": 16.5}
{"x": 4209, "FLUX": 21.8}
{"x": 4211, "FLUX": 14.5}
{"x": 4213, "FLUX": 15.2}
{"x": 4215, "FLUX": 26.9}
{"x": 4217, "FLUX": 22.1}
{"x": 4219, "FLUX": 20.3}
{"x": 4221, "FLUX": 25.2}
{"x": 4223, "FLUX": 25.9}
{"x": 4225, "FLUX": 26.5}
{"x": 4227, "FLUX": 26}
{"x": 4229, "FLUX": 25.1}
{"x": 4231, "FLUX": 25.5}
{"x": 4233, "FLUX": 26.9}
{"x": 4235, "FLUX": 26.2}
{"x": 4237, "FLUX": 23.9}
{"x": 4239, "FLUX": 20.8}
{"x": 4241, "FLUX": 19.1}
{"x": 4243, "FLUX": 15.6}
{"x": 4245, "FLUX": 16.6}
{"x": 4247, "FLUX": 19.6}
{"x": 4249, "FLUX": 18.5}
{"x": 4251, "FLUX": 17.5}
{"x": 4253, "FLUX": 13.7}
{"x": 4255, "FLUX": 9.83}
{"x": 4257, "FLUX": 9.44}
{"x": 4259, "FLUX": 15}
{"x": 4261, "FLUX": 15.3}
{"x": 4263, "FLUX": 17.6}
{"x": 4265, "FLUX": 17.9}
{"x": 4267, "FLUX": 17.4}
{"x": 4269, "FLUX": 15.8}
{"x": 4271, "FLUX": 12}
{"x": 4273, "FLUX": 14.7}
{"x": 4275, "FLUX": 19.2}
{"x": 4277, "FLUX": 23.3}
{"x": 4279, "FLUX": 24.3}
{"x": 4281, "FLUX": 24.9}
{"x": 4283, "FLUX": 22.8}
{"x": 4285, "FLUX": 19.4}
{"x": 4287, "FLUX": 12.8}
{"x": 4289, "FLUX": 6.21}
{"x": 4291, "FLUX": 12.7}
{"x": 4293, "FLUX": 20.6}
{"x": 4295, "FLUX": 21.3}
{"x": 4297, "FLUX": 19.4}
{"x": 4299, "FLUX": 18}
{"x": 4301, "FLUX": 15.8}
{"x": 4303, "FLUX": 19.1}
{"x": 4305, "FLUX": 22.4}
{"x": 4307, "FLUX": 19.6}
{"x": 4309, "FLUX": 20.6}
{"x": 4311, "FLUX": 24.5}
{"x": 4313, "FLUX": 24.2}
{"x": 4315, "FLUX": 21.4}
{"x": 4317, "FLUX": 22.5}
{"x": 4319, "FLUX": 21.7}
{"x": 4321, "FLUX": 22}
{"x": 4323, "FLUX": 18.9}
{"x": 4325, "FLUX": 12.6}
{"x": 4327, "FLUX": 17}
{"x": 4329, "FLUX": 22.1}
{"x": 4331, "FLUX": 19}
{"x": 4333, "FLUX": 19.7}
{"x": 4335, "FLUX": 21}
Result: 2.9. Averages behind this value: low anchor 18.2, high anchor 16.5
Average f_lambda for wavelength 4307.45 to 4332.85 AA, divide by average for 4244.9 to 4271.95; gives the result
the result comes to 1.3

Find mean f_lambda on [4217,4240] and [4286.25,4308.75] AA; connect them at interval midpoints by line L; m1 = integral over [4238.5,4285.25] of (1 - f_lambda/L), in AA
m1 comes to 7.6 AA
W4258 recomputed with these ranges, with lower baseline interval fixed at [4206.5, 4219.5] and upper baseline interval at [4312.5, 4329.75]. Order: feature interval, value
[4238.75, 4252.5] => 1.31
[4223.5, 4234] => -3.31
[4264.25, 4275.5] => 2.22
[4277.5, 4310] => 1.96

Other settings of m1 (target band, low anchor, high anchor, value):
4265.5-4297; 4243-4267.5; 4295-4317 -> 0.50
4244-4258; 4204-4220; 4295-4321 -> 3.37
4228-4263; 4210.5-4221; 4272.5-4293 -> 1.61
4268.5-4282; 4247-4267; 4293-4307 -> -1.69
